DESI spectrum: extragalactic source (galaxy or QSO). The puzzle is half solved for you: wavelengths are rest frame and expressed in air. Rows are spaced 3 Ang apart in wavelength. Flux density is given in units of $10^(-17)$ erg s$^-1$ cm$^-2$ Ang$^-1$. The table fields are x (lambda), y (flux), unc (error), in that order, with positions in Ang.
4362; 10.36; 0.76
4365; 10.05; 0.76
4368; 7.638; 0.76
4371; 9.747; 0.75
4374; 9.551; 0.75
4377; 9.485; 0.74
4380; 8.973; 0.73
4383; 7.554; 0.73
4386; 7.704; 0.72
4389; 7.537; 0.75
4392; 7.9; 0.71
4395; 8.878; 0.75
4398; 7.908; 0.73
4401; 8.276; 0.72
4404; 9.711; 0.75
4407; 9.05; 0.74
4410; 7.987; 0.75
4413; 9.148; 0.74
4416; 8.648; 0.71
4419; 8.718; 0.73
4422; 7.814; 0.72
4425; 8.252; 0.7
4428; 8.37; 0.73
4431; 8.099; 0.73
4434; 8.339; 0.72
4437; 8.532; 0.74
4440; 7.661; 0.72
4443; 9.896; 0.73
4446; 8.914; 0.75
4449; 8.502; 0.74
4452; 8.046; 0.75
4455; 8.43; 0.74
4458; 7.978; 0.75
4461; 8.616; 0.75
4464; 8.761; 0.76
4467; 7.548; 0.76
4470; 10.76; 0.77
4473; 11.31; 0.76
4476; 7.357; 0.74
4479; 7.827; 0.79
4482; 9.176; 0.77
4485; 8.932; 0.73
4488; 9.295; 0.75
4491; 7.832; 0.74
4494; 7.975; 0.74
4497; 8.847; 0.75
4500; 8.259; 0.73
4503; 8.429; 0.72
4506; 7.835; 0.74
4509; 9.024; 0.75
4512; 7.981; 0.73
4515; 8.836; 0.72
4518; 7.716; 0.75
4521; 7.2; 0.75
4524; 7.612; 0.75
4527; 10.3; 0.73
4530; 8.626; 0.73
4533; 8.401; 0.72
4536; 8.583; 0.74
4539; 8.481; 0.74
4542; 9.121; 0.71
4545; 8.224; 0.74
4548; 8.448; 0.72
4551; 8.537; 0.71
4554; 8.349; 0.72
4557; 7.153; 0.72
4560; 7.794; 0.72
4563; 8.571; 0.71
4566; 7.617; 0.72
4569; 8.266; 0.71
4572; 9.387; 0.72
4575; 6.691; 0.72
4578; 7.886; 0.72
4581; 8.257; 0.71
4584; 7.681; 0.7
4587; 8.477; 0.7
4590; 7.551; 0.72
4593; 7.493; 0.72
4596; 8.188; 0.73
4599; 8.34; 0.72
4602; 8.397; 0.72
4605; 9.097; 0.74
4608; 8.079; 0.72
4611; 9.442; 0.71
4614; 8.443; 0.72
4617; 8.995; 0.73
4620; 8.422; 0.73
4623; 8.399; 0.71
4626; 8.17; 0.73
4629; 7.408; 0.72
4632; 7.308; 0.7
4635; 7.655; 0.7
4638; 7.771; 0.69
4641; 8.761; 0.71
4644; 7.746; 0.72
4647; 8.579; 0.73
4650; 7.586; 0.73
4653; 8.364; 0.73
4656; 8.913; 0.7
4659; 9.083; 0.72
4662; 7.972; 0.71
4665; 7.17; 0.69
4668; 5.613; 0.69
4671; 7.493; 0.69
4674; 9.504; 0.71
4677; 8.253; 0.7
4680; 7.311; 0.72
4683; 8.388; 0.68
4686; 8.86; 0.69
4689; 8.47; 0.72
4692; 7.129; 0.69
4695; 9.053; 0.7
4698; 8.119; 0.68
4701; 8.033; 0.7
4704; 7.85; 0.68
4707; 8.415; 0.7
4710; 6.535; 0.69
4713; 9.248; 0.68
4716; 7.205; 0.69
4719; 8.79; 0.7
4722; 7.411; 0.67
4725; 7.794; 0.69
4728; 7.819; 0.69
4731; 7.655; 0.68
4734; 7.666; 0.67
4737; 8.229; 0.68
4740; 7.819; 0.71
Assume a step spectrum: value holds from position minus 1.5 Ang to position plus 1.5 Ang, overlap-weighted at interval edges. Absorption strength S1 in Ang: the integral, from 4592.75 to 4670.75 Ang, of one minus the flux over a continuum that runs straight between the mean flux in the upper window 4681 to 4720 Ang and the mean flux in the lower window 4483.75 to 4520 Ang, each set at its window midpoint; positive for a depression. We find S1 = 0.9 Ang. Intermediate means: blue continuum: 8.39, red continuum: 8.14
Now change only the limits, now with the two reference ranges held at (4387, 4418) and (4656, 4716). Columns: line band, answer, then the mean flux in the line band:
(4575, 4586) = 0.5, 7.8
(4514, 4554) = -0.9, 8.46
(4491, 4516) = -0.1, 8.36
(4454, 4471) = -0.5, 8.63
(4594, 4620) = -1.4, 8.59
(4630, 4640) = 0.6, 7.63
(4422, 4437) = 0.4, 8.25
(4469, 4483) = -1.4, 9.24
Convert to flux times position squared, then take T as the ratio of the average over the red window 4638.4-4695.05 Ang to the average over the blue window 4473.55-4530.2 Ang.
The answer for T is 1.03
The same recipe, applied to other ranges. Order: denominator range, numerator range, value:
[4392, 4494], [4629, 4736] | 1.03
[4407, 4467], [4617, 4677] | 1.04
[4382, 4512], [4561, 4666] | 1.04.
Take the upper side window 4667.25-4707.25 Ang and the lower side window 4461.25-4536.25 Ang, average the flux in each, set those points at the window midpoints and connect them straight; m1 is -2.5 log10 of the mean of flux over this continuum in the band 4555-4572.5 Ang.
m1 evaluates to 0.04 mag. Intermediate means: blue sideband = 8.58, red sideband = 8.07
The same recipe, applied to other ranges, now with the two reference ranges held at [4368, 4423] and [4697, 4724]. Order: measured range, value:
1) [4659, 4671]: 0.11 mag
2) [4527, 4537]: -0.06 mag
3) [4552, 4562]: 0.06 mag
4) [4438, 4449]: -0.04 mag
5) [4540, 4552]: -0.04 mag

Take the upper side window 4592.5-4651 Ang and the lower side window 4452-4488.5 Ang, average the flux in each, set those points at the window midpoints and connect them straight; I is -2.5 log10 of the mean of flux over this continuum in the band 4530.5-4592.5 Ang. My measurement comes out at 0.037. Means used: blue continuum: 8.79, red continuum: 8.23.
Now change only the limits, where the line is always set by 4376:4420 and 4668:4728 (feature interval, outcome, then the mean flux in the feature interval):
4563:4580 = 0.03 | 8.03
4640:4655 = -0.01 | 8.21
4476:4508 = -0.01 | 8.4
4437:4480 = -0.04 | 8.69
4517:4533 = 0.00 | 8.32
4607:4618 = -0.08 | 8.76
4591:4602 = 0.02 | 8.04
